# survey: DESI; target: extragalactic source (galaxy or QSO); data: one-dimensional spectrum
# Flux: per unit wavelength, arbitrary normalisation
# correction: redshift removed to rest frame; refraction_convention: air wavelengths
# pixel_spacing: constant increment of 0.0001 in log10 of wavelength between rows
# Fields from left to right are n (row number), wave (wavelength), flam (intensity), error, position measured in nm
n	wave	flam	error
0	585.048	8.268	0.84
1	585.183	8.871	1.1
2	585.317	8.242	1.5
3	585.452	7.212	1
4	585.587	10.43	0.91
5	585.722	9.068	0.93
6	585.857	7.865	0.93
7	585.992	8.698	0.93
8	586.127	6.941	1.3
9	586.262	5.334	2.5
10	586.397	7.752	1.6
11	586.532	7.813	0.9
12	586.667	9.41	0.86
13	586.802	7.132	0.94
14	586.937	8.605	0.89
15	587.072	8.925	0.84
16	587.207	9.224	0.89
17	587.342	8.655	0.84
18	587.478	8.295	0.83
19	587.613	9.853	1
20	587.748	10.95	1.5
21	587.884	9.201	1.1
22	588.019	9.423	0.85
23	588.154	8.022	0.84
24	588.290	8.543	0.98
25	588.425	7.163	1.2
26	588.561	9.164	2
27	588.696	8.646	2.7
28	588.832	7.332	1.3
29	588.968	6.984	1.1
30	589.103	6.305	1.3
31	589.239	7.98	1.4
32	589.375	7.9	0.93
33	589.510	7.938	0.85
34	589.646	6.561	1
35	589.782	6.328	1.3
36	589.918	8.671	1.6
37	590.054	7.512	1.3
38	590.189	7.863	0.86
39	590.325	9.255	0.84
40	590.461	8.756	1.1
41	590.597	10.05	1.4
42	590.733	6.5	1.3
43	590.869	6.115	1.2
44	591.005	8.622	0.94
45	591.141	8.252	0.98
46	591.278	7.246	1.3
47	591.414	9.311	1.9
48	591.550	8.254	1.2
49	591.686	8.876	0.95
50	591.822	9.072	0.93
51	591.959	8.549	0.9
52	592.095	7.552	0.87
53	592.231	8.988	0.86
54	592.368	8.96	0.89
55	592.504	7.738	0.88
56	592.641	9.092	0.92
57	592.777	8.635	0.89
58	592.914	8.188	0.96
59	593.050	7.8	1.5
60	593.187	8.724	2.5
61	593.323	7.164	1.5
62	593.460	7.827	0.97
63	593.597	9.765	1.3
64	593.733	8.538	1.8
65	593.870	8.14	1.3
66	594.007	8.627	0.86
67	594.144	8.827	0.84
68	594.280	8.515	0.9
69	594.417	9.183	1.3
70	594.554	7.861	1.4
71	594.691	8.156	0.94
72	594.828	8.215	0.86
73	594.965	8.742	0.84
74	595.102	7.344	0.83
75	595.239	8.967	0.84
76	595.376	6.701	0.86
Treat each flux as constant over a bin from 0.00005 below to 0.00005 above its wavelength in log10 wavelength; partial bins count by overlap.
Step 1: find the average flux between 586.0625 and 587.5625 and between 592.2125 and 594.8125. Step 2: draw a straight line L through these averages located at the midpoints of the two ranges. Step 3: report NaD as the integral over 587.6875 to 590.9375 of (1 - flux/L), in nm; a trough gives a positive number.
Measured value 0.06 nm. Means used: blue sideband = 8.03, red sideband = 8.44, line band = 8.04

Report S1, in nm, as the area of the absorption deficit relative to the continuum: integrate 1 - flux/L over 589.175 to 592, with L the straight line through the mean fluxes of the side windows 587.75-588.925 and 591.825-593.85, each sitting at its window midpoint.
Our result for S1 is 0.13 nm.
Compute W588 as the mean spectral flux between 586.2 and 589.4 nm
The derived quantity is 8.29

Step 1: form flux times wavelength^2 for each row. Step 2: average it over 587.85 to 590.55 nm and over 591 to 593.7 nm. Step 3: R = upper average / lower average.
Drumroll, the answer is 1.1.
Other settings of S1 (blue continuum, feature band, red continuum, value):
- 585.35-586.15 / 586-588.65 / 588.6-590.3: -0.130 nm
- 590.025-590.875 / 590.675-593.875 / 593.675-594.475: 0.058 nm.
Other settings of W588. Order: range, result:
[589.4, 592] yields 8.08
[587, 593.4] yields 8.28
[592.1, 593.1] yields 8.44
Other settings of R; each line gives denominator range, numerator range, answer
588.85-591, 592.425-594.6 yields 1.11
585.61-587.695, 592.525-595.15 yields 1.03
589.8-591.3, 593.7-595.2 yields 1.06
